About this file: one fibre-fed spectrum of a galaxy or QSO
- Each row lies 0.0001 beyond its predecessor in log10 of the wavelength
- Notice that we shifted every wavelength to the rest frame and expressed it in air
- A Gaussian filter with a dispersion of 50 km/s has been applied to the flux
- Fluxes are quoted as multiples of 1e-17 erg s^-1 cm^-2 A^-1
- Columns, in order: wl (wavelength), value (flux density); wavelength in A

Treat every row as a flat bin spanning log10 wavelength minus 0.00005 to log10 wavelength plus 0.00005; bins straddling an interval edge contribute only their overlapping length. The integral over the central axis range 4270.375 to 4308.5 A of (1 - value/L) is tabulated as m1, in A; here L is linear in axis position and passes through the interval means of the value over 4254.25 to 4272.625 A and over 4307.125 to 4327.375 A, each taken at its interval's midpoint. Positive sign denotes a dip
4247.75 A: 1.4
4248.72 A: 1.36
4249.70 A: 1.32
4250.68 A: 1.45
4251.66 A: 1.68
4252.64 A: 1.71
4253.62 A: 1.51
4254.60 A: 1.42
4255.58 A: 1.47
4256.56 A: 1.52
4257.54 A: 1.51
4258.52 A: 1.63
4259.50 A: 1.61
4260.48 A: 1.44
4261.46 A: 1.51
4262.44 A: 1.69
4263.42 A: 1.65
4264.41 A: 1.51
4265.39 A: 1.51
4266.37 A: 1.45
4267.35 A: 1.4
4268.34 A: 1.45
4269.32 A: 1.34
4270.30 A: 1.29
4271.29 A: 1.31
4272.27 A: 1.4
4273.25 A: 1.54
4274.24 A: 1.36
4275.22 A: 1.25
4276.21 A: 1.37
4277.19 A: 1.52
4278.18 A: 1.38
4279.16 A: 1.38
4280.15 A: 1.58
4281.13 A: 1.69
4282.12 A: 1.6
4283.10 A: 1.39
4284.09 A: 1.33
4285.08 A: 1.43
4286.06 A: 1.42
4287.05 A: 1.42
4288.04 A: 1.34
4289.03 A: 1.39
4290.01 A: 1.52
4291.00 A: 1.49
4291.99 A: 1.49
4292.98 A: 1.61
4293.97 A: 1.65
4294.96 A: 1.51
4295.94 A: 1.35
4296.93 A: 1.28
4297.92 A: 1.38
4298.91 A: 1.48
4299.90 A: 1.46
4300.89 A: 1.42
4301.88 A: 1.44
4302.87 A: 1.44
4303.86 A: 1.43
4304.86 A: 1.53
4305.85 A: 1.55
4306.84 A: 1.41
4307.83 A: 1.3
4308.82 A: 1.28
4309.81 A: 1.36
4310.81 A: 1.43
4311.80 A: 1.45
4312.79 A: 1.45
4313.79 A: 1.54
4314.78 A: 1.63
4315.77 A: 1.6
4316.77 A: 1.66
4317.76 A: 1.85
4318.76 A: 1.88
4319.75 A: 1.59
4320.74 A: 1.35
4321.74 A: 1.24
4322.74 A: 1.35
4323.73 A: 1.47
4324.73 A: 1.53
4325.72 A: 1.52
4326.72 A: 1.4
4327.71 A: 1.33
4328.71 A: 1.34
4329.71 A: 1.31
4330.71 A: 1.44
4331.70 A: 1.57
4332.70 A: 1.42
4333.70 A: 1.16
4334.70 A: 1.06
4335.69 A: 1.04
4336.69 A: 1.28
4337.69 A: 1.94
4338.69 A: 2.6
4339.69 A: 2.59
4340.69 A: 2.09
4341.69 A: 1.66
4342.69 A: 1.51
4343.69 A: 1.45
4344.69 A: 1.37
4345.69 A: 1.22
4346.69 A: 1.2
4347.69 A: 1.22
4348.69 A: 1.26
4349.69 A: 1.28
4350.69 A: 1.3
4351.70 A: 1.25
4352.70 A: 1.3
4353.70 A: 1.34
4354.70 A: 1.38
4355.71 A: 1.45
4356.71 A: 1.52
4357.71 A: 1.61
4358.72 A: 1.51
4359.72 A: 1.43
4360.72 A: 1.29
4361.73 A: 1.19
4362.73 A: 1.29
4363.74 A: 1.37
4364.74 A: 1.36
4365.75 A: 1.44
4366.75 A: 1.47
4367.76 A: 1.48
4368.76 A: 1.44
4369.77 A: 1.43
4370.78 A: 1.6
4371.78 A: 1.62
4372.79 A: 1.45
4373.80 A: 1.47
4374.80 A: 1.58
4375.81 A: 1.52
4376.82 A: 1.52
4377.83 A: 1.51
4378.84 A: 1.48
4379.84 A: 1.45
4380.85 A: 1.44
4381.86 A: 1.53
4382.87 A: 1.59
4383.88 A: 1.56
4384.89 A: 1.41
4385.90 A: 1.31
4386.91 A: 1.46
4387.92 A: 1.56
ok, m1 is 1.2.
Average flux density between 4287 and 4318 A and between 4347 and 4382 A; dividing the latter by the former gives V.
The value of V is 1.0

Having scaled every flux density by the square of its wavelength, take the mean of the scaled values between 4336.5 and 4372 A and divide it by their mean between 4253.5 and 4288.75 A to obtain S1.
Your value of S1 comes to 1.1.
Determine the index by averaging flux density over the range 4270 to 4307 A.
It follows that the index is 1.44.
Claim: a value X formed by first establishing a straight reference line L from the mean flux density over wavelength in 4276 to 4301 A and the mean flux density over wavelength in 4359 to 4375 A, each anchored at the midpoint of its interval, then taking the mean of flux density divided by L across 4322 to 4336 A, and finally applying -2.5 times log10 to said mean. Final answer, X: 0.07 mag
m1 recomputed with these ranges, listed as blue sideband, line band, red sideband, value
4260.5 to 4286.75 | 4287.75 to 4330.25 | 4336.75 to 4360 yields 0.74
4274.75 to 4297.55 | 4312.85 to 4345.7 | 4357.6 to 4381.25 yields -2.17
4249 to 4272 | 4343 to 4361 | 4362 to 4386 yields 1.45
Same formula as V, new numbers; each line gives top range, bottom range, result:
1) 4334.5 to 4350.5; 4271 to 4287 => 1.08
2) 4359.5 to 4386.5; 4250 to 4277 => 0.98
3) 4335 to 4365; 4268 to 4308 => 1.03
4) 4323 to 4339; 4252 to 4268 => 0.94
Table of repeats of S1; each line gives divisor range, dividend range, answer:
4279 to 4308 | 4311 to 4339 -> 1.04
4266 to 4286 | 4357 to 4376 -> 1.06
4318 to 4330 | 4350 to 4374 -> 0.99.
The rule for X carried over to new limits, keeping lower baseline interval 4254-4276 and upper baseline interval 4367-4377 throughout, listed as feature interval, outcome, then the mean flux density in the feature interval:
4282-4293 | 0.025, 1.44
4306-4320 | -0.033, 1.53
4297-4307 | 0.024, 1.45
